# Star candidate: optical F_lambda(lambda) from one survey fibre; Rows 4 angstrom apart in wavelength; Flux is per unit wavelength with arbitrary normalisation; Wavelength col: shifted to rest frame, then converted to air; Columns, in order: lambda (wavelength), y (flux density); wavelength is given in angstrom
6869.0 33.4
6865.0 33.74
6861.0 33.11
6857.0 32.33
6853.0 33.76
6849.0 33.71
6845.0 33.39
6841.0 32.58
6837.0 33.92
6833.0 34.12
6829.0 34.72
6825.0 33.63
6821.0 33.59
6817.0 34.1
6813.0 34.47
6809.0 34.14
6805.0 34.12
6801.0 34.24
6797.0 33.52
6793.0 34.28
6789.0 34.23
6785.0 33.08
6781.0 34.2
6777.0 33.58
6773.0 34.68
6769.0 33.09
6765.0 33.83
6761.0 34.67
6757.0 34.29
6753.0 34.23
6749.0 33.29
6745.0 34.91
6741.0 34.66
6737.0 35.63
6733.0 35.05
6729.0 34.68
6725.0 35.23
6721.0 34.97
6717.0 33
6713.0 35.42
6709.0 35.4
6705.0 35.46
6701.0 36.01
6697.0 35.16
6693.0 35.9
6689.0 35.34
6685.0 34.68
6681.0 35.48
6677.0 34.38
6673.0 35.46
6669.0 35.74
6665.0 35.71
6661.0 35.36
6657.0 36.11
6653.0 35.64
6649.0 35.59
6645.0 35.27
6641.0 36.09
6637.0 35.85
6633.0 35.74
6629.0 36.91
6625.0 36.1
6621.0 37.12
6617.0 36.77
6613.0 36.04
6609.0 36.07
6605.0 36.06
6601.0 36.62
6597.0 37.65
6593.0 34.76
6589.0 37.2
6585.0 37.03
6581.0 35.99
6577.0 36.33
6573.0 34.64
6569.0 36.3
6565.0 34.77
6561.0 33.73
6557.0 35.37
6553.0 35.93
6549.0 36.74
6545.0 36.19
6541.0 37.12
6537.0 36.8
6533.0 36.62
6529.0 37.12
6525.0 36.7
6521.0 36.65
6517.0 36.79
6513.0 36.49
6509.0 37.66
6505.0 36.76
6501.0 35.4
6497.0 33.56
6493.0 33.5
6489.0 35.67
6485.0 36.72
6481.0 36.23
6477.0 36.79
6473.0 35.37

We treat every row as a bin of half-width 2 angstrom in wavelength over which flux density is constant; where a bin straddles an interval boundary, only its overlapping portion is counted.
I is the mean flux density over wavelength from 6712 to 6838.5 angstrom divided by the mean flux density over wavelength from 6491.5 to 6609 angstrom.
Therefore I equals 0.95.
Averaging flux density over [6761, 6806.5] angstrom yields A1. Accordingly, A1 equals 33.9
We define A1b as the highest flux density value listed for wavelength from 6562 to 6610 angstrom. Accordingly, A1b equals 37.65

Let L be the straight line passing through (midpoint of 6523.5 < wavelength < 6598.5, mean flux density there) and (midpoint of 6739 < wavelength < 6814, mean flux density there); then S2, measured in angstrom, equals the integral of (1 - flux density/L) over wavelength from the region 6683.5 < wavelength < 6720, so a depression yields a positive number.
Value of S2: -0.4 angstrom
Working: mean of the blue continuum 36.1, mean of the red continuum 34.1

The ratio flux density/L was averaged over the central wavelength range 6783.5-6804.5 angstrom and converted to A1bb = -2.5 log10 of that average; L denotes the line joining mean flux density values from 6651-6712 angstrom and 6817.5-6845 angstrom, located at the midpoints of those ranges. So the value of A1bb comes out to 0.01 mag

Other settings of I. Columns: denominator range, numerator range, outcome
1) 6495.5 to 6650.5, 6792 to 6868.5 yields 0.93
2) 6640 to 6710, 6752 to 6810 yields 0.96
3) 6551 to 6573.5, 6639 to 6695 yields 1.01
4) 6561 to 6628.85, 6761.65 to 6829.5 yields 0.94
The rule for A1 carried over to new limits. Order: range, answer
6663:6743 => 35.2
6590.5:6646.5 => 36.2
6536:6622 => 36.1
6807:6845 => 33.9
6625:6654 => 35.9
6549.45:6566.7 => 35.1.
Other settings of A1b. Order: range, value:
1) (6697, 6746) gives 36.01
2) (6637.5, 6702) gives 36.11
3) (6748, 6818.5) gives 34.68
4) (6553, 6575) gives 36.3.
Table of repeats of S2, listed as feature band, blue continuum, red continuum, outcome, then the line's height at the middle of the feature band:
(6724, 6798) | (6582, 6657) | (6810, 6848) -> 0.8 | 34.6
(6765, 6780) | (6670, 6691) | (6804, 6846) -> 0.2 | 34.3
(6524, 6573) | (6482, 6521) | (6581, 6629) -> 0.2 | 36.2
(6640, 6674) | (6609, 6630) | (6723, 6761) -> 0.3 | 36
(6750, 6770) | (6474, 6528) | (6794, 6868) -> 0.1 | 34.2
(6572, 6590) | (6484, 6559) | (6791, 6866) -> -0.3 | 35.7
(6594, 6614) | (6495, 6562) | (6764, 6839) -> -0.5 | 35.6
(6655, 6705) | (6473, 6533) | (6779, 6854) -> -0.8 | 34.9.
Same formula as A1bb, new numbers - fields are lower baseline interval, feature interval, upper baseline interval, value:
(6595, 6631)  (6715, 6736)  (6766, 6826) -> 0.010 mag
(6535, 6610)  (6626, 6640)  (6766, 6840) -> -0.019 mag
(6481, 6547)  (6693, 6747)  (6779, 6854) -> -0.014 mag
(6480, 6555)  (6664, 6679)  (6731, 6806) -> -0.010 mag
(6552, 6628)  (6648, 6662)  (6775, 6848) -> -0.009 mag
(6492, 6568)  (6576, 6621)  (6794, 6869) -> -0.028 mag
